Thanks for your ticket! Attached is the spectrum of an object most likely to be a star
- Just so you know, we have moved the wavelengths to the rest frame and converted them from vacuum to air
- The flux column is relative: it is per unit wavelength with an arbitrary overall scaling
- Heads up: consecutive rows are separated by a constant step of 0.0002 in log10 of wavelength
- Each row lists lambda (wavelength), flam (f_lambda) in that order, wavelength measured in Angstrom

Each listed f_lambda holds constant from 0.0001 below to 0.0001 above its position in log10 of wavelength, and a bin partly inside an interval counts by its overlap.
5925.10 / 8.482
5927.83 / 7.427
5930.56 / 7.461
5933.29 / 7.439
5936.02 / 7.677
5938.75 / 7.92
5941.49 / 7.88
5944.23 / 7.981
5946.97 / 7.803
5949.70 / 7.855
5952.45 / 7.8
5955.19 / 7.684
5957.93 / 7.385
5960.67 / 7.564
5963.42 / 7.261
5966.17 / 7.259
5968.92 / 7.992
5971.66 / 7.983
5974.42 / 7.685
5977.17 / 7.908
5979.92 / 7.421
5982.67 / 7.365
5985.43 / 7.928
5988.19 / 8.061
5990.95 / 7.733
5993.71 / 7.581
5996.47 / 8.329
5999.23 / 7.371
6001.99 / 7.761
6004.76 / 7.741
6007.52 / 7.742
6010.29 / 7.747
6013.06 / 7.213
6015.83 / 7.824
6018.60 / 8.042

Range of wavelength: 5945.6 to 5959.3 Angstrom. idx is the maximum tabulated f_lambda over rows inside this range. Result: 7.855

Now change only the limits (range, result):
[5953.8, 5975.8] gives 7.992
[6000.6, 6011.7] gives 7.761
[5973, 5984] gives 7.908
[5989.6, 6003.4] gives 8.329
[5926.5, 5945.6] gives 7.981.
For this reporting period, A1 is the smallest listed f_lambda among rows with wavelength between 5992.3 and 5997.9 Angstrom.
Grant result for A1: 7.581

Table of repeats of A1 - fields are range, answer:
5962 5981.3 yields 7.259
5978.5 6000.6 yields 7.365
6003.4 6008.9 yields 7.741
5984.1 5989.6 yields 7.928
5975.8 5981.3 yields 7.421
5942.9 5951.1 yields 7.803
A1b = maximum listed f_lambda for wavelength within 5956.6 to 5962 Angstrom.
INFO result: 7.564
